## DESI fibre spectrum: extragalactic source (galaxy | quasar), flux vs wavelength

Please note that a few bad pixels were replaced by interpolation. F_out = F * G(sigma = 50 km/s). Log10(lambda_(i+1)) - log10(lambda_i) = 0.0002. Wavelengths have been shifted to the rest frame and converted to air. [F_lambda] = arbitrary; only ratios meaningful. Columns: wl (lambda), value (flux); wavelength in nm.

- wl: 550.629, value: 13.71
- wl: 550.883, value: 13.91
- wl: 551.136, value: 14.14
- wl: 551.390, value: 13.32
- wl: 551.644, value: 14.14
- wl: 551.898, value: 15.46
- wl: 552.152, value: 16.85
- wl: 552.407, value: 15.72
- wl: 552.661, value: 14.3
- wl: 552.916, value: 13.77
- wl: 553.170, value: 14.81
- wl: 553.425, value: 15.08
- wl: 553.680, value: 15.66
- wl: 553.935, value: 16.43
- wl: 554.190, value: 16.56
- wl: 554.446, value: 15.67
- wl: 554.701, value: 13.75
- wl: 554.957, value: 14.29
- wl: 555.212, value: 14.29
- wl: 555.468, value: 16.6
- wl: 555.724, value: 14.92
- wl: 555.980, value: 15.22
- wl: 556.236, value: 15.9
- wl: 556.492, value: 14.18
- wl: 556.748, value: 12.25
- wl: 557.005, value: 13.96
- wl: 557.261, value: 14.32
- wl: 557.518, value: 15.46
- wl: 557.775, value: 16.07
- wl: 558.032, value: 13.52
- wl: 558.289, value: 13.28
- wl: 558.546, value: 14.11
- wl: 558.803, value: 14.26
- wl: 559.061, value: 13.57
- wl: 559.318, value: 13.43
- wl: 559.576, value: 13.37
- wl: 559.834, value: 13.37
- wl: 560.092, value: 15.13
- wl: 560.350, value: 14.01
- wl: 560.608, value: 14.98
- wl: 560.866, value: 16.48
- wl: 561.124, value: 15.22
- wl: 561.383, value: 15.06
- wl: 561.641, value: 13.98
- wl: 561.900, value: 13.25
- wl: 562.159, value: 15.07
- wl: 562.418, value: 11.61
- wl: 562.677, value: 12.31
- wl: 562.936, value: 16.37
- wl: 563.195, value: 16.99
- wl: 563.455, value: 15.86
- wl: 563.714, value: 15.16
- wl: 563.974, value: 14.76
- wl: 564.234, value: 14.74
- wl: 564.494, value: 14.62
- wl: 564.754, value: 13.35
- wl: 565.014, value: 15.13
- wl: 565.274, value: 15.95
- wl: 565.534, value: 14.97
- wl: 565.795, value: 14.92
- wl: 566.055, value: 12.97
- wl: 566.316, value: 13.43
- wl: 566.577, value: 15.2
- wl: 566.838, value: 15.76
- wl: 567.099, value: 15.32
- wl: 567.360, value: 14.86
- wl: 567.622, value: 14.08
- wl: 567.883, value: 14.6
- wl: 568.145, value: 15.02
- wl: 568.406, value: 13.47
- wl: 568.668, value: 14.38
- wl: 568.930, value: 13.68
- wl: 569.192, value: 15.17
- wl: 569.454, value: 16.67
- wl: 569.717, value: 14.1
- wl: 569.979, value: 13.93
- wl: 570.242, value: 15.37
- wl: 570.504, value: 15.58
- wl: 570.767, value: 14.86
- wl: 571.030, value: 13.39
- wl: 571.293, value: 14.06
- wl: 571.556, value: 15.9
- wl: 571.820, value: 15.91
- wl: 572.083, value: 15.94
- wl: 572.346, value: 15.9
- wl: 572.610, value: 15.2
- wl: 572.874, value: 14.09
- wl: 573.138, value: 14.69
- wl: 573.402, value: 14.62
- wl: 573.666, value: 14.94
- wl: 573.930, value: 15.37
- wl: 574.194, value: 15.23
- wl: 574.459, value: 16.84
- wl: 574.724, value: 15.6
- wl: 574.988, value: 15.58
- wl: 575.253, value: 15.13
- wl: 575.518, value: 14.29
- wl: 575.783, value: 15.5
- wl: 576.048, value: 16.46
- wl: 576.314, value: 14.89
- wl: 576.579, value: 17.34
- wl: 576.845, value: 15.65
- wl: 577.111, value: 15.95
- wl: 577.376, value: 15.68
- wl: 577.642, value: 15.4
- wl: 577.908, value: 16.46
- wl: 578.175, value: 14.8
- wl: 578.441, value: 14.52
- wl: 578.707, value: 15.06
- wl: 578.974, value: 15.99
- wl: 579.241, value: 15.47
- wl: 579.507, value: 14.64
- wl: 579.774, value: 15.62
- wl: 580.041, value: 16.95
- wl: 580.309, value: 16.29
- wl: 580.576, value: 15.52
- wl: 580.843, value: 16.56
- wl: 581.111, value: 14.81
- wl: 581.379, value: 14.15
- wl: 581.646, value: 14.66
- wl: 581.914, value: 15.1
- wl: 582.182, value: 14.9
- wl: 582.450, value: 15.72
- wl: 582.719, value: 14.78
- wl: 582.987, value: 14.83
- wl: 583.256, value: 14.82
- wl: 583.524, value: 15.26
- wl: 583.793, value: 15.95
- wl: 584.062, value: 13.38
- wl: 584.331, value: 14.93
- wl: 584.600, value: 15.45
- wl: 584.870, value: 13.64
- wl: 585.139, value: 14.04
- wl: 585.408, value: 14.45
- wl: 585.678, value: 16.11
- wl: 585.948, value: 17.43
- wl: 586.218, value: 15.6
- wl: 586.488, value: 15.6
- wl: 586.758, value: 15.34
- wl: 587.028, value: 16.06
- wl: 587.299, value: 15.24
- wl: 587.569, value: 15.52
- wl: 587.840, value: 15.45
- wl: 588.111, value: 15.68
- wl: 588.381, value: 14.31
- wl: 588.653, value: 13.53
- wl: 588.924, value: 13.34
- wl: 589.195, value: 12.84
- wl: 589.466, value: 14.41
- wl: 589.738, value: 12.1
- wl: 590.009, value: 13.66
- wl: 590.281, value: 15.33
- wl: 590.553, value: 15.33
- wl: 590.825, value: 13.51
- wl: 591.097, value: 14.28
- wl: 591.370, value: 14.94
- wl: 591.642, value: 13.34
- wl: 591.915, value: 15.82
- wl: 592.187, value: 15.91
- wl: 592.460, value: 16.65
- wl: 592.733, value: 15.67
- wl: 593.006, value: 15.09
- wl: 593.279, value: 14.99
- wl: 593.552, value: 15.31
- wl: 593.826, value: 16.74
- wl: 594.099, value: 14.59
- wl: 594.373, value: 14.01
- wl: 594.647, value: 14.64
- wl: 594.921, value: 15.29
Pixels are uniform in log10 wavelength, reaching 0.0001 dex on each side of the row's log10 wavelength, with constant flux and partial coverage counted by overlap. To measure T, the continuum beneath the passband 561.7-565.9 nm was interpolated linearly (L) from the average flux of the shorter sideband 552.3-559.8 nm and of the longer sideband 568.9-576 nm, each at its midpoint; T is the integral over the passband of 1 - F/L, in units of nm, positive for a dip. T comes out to 0.05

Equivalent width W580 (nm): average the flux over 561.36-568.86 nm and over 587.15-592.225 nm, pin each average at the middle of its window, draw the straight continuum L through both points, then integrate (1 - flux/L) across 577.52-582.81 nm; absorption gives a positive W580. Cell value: -0.32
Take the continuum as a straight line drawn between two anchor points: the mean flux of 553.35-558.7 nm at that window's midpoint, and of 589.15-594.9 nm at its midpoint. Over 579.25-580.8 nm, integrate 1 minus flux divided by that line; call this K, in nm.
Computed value -0.11 nm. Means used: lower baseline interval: 14.8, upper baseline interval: 14.8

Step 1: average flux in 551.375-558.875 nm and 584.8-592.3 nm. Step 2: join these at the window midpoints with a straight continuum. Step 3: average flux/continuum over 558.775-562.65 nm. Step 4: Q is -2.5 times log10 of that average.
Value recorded 0.05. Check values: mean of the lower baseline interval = 14.8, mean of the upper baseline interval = 14.7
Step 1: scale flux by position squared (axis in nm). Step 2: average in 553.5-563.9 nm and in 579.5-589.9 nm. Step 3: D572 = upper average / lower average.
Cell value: 1.1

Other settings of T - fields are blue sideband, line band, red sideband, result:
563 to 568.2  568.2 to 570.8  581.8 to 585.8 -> 0.03 nm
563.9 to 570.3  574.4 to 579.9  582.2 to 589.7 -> -0.28 nm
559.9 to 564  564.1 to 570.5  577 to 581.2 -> 0.15 nm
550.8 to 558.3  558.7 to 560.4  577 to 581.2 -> 0.13 nm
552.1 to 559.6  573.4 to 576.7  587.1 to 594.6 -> -0.19 nm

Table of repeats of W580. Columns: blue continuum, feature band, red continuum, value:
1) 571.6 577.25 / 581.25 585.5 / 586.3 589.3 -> 0.08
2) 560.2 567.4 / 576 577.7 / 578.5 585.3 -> -0.10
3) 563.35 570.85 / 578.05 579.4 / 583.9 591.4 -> -0.04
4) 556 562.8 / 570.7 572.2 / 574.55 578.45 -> 0.02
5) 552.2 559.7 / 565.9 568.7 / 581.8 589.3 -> 0.06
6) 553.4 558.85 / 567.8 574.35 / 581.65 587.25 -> 0.04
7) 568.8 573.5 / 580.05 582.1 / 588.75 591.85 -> -0.14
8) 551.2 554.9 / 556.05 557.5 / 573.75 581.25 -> 0.09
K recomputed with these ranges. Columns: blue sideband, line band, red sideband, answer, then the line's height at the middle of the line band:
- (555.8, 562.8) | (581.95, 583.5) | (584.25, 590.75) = -0.036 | 14.7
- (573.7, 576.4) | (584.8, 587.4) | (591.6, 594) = 0.024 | 15.5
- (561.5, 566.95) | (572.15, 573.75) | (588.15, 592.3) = -0.054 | 14.5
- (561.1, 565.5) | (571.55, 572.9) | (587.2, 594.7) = -0.081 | 14.7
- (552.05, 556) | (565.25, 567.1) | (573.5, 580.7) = 0.085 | 15.4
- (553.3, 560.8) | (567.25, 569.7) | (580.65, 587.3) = 0.036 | 14.8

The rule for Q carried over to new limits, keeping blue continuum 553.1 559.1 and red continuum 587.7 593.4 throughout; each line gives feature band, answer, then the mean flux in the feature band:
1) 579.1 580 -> -0.06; 15.4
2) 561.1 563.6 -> 0.01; 14.5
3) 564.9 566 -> -0.03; 15.1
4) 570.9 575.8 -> -0.04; 15.2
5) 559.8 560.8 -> 0.01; 14.6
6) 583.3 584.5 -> -0.02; 14.9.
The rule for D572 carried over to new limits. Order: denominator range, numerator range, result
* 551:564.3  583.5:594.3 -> 1.13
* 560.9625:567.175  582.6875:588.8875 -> 1.11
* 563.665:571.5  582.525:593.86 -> 1.09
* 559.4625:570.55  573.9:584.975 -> 1.10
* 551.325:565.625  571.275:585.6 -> 1.12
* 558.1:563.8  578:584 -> 1.14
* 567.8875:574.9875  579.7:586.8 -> 1.06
